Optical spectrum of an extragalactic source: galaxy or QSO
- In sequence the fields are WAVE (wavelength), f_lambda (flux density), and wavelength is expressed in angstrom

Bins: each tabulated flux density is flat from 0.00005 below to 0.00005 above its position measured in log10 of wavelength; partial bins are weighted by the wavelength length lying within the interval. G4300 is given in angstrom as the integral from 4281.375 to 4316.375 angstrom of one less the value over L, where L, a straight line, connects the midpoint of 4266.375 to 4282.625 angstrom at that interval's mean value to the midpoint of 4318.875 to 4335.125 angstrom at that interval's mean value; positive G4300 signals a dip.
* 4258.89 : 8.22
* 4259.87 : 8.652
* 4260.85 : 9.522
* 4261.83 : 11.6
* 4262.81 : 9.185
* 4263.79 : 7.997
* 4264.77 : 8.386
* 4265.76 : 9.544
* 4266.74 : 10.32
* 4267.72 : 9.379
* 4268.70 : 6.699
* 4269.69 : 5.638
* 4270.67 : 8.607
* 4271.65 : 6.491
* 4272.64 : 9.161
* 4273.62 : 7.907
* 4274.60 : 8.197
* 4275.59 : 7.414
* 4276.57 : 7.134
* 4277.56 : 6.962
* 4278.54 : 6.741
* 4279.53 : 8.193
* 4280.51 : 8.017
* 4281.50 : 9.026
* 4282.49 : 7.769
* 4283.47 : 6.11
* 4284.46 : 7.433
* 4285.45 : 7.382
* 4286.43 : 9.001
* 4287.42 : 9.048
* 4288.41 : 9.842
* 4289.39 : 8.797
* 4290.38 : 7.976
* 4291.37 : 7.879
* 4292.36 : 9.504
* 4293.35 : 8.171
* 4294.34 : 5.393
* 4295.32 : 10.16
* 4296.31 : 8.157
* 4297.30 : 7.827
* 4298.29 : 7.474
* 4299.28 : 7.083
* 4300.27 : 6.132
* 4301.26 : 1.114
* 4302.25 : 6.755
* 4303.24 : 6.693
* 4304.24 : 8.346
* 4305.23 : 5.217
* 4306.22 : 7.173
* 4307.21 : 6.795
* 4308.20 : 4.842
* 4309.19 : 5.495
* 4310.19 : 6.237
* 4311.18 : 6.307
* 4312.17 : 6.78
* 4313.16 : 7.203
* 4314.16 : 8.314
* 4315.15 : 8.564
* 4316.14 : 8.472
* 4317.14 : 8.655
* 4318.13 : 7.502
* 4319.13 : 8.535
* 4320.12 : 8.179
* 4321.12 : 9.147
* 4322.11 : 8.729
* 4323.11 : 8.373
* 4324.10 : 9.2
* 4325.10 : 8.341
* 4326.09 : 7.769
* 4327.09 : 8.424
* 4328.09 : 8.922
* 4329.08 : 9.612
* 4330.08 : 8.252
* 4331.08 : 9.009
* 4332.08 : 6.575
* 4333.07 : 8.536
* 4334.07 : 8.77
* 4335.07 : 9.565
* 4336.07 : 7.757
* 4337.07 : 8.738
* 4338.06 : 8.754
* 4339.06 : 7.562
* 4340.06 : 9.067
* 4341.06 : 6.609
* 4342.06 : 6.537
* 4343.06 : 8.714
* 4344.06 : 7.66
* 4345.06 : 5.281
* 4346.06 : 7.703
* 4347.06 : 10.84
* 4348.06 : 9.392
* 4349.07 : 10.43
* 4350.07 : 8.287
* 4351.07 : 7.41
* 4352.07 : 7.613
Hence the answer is 3.62 angstrom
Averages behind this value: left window 7.84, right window 8.56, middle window 7.32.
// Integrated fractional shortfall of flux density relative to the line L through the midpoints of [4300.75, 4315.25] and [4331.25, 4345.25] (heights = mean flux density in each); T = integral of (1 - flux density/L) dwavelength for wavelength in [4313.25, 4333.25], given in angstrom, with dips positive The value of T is -3.6 angstrom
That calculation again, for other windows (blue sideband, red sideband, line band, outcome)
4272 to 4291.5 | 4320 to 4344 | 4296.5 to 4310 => 3.11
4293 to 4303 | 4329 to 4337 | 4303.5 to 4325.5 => 0.16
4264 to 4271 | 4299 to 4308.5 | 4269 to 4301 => -2.70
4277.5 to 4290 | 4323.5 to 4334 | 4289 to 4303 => 1.50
